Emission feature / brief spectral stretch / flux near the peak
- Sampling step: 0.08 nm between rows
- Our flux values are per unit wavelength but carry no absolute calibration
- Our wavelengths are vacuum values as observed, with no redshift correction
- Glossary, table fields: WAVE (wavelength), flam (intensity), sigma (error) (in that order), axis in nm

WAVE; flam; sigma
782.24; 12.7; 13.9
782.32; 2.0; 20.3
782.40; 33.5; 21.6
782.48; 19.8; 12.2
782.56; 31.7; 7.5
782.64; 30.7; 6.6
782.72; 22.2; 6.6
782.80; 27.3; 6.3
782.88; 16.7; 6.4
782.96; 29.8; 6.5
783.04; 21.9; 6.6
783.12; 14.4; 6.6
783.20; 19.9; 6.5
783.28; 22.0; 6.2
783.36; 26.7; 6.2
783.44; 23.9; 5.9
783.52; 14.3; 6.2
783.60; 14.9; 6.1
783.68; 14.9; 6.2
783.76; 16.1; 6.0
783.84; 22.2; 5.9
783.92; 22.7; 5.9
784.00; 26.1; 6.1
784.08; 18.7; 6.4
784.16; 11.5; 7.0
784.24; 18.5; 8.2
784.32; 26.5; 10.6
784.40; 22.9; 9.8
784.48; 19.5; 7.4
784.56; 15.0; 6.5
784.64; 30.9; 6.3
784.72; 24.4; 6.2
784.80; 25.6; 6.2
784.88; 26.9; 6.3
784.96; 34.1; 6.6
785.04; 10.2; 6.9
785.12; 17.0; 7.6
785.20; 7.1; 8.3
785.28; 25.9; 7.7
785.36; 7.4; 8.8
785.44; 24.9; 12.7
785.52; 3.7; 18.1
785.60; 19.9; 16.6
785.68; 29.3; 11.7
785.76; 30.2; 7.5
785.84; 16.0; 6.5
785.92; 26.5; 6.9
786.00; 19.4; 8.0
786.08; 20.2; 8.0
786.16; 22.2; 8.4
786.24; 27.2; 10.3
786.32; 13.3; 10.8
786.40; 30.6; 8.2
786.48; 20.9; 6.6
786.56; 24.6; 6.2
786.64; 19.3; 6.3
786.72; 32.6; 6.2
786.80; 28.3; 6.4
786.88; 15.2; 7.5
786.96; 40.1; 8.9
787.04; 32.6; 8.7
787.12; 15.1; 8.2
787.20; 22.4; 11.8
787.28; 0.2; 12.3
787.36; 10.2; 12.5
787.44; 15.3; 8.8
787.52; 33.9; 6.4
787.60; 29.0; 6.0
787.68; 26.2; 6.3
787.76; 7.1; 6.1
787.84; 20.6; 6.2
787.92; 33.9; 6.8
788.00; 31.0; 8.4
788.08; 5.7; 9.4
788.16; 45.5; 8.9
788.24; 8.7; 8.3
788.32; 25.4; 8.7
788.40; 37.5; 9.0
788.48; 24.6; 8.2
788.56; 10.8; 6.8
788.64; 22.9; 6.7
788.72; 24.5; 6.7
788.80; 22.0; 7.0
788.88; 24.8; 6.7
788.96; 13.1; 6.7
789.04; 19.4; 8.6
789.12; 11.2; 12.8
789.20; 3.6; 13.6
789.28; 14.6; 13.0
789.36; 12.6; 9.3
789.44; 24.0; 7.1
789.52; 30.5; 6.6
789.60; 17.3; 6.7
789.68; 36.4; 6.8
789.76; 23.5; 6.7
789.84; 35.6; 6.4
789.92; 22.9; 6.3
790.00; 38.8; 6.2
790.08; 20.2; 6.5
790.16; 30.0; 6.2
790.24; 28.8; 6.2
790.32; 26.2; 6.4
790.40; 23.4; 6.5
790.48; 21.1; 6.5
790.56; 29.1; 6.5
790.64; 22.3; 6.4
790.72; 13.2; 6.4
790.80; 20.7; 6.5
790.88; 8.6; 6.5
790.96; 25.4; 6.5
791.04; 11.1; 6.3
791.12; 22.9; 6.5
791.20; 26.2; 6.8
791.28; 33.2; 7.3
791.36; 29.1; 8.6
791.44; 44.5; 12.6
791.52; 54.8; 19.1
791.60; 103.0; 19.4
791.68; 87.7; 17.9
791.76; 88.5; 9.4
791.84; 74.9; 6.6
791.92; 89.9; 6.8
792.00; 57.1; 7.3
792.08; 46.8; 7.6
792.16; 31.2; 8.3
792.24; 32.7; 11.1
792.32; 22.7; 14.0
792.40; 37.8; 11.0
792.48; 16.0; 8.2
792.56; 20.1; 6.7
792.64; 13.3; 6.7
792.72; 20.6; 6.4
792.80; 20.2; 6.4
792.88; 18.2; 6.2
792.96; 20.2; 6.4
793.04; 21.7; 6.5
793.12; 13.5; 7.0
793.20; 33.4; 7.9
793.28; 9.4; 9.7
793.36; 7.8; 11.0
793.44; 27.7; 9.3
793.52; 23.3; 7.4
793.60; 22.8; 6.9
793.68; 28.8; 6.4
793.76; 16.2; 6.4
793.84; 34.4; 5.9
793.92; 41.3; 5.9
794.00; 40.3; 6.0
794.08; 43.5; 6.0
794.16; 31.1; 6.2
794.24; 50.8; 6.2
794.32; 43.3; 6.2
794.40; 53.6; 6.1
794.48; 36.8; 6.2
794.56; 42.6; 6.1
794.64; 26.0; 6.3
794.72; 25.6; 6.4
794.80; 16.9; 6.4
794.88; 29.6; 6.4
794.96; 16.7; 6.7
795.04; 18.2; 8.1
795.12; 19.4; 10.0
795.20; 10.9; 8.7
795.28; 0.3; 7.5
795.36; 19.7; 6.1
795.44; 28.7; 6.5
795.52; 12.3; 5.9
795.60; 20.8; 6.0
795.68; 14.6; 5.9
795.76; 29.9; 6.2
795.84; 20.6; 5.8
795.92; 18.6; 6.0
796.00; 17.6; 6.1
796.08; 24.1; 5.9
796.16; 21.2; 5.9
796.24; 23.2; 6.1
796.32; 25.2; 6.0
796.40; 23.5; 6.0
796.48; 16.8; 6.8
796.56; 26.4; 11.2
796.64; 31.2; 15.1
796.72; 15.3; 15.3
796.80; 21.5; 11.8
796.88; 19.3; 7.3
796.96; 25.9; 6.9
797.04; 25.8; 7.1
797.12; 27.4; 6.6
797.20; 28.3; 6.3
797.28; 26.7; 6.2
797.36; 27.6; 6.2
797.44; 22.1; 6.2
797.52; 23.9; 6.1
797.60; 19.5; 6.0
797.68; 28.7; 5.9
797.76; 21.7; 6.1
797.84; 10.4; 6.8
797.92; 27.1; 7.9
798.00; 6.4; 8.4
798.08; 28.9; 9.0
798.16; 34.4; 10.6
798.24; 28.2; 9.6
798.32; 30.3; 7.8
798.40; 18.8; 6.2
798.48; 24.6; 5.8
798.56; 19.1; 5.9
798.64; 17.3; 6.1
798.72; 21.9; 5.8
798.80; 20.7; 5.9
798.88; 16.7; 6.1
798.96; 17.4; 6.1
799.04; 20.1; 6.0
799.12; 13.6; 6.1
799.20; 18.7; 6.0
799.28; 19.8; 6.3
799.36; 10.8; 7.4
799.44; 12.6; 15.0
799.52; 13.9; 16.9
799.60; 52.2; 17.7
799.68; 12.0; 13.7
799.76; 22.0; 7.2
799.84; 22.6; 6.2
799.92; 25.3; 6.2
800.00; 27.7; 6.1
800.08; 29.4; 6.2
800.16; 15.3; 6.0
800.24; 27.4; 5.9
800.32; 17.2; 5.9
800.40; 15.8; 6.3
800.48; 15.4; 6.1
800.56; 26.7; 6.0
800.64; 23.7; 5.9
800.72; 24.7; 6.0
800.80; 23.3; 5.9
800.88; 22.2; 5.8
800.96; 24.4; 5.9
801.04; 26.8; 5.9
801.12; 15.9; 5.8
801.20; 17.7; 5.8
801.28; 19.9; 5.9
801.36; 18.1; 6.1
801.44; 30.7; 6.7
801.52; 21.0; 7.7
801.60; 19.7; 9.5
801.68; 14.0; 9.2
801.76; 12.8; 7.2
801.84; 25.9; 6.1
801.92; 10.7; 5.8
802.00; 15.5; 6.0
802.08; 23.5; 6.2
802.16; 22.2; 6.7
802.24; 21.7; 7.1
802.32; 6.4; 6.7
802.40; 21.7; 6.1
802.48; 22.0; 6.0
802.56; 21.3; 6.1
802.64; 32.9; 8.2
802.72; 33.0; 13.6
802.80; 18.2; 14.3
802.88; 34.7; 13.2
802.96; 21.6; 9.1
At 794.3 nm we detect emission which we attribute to [N II]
